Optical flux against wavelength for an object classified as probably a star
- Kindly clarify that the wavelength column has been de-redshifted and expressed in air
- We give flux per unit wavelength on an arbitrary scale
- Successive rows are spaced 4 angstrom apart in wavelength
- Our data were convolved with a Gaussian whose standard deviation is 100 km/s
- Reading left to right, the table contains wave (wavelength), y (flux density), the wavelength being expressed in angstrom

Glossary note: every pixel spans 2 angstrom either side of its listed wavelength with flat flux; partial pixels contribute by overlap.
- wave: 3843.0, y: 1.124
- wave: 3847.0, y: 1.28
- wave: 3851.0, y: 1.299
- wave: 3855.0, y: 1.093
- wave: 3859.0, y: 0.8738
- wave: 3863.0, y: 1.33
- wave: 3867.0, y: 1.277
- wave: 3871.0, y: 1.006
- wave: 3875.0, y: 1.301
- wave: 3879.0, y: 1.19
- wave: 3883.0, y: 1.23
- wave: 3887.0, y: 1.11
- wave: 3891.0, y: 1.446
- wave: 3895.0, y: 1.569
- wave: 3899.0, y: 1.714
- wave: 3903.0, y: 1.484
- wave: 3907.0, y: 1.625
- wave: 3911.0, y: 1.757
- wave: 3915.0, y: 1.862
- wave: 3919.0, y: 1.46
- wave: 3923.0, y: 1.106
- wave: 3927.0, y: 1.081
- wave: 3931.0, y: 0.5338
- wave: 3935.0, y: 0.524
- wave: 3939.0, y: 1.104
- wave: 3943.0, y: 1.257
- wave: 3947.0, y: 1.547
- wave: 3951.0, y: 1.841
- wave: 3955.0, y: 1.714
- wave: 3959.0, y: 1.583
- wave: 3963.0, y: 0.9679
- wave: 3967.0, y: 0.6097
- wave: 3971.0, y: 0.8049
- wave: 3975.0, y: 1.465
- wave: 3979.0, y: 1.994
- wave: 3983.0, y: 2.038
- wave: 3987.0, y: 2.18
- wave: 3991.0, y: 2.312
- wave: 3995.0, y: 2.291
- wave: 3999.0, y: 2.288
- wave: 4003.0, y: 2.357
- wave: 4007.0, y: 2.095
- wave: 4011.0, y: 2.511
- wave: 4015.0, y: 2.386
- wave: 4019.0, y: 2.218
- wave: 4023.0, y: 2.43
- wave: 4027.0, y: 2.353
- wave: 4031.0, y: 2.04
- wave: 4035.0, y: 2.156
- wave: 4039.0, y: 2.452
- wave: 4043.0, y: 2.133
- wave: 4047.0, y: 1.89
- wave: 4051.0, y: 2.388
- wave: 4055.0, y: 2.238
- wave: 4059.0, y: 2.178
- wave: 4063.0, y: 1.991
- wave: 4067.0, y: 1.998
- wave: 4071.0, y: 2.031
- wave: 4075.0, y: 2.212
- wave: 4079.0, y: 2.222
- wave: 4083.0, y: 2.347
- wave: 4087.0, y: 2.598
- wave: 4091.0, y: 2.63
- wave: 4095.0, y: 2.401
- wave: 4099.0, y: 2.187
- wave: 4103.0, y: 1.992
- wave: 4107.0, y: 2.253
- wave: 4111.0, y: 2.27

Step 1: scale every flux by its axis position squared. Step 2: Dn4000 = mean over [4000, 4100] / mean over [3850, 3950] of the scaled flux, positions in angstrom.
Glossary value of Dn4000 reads 1.91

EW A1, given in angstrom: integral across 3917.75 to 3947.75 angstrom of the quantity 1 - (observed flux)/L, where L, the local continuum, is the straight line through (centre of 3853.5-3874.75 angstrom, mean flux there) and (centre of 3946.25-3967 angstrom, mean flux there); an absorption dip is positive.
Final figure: 6.9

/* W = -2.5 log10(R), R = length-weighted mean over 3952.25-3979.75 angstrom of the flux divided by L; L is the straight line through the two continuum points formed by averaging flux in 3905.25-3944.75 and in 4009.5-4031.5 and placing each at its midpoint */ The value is 0.30 mag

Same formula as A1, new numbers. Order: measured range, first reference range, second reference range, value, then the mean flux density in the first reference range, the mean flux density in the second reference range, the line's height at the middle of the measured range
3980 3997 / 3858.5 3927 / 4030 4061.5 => -2.80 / 1.38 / 2.19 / 1.88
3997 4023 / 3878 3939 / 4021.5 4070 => -4.85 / 1.31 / 2.18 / 1.95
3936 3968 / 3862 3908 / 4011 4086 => 7.10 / 1.35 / 2.22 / 1.71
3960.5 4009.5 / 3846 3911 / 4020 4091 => 2.45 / 1.32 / 2.23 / 1.86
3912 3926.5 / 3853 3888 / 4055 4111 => -0.56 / 1.16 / 2.24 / 1.41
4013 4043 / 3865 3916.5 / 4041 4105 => -3.89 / 1.42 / 2.21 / 2.02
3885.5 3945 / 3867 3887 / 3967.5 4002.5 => 4.04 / 1.18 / 1.88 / 1.43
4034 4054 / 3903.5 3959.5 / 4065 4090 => -1.60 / 1.35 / 2.25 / 2.04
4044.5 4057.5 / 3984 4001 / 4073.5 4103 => 0.79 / 2.25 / 2.35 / 2.31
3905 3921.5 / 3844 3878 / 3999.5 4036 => -1.18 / 1.18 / 2.29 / 1.55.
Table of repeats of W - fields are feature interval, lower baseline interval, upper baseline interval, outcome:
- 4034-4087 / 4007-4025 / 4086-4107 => 0.08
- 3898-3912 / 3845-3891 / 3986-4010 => -0.09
